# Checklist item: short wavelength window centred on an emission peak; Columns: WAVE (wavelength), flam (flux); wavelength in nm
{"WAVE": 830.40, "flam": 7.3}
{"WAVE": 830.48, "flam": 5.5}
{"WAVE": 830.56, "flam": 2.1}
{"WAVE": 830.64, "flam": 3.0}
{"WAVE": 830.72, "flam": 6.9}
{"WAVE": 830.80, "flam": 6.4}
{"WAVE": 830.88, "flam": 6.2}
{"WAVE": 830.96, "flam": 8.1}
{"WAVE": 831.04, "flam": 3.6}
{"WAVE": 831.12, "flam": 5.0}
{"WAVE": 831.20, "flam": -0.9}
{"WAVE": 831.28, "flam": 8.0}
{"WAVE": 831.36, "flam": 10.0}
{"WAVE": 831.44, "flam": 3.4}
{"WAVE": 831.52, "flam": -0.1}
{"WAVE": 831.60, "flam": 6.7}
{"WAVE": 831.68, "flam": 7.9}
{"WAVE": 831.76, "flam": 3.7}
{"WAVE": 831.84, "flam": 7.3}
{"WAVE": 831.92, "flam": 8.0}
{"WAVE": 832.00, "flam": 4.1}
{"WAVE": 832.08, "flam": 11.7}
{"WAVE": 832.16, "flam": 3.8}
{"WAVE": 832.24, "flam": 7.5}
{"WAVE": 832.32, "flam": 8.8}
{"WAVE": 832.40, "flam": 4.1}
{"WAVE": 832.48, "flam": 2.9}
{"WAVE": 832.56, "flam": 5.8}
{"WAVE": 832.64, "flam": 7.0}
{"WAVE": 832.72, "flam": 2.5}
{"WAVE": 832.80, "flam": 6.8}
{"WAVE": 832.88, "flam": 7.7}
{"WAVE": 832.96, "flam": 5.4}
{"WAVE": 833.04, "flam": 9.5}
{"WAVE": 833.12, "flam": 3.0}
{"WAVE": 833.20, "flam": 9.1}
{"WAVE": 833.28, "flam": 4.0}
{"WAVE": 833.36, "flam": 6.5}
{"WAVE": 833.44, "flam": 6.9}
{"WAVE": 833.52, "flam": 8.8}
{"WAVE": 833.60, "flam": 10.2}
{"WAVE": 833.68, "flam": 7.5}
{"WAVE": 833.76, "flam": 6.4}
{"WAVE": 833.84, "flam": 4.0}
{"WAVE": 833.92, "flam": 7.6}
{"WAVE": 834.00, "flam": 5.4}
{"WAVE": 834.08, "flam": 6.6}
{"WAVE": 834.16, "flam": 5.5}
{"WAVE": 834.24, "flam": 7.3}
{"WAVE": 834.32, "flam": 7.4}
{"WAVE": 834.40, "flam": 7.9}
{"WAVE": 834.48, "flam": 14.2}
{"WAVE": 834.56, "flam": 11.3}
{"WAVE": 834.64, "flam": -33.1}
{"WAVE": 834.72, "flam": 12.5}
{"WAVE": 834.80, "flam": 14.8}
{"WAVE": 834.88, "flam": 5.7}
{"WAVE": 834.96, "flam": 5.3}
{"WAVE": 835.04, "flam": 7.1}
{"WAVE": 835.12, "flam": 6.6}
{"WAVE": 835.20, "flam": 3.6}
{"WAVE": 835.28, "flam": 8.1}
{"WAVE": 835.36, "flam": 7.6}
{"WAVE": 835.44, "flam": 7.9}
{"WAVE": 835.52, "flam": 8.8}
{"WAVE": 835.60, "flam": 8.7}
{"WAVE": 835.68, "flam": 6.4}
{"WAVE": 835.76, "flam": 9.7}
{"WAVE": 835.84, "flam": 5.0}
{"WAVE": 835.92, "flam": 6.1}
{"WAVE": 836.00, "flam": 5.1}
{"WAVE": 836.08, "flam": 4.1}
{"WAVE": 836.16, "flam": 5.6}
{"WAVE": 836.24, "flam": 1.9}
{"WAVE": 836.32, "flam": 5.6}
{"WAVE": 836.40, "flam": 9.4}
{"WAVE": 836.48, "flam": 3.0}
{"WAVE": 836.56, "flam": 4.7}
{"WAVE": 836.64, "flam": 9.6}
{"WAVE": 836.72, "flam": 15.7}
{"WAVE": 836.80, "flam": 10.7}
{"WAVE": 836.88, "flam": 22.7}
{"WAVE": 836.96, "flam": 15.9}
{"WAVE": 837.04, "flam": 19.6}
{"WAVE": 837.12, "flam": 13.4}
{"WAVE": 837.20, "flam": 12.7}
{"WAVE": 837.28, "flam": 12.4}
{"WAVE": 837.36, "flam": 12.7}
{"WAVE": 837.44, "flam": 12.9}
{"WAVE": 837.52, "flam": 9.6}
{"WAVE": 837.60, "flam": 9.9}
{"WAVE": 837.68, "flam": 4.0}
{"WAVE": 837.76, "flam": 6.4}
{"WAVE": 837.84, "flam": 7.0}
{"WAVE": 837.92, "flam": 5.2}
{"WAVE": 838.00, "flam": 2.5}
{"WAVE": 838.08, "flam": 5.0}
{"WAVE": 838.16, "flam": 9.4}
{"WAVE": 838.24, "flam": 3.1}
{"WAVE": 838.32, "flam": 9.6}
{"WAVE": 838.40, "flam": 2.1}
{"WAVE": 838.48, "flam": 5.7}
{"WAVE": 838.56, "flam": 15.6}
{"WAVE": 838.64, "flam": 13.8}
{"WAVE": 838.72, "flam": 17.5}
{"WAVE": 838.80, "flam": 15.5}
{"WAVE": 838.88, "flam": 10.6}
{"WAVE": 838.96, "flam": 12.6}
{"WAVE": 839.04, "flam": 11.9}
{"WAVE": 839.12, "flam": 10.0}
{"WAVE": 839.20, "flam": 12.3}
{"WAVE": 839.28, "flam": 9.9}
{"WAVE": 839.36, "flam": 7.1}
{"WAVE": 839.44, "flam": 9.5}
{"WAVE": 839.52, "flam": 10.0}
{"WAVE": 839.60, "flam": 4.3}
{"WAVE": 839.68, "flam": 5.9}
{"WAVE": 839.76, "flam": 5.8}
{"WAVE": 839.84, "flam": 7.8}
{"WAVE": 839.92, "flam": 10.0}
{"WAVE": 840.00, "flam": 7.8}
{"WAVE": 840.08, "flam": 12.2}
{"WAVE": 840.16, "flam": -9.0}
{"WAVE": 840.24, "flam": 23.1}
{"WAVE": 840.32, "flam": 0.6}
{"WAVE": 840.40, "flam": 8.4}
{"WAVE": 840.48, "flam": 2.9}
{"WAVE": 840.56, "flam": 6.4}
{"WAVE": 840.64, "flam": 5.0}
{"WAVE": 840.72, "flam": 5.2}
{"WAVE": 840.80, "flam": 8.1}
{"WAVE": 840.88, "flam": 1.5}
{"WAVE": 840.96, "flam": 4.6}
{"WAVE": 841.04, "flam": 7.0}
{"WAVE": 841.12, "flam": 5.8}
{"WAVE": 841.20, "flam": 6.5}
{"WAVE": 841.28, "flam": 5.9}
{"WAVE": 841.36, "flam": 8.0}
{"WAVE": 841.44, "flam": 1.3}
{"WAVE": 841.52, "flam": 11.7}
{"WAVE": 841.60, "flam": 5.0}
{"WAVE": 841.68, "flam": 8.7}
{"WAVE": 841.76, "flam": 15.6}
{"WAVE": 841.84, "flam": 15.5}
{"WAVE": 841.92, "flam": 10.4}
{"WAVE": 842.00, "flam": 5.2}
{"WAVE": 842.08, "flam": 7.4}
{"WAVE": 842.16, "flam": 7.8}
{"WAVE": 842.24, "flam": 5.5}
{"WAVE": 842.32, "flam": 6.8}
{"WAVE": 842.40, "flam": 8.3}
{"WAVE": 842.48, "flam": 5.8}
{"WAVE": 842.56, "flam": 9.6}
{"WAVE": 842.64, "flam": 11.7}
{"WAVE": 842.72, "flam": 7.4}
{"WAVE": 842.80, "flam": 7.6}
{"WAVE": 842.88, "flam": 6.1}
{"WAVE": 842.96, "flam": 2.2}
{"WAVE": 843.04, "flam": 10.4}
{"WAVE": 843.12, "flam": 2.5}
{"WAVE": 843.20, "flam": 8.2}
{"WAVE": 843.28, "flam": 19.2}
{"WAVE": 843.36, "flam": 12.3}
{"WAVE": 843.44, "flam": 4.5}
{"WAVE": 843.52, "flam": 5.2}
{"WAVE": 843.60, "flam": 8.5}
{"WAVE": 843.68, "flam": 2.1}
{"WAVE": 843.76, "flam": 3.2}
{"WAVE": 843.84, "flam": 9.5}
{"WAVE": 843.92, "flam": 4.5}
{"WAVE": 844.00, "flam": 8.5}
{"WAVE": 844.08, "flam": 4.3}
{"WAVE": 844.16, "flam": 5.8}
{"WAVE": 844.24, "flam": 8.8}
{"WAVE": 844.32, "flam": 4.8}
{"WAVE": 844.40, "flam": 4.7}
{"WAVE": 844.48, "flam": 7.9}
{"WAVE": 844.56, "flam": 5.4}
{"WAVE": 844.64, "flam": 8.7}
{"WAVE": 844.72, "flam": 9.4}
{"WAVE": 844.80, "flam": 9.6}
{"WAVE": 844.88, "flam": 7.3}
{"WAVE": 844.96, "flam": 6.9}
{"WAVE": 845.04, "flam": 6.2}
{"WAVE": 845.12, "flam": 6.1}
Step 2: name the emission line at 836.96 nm [S II]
